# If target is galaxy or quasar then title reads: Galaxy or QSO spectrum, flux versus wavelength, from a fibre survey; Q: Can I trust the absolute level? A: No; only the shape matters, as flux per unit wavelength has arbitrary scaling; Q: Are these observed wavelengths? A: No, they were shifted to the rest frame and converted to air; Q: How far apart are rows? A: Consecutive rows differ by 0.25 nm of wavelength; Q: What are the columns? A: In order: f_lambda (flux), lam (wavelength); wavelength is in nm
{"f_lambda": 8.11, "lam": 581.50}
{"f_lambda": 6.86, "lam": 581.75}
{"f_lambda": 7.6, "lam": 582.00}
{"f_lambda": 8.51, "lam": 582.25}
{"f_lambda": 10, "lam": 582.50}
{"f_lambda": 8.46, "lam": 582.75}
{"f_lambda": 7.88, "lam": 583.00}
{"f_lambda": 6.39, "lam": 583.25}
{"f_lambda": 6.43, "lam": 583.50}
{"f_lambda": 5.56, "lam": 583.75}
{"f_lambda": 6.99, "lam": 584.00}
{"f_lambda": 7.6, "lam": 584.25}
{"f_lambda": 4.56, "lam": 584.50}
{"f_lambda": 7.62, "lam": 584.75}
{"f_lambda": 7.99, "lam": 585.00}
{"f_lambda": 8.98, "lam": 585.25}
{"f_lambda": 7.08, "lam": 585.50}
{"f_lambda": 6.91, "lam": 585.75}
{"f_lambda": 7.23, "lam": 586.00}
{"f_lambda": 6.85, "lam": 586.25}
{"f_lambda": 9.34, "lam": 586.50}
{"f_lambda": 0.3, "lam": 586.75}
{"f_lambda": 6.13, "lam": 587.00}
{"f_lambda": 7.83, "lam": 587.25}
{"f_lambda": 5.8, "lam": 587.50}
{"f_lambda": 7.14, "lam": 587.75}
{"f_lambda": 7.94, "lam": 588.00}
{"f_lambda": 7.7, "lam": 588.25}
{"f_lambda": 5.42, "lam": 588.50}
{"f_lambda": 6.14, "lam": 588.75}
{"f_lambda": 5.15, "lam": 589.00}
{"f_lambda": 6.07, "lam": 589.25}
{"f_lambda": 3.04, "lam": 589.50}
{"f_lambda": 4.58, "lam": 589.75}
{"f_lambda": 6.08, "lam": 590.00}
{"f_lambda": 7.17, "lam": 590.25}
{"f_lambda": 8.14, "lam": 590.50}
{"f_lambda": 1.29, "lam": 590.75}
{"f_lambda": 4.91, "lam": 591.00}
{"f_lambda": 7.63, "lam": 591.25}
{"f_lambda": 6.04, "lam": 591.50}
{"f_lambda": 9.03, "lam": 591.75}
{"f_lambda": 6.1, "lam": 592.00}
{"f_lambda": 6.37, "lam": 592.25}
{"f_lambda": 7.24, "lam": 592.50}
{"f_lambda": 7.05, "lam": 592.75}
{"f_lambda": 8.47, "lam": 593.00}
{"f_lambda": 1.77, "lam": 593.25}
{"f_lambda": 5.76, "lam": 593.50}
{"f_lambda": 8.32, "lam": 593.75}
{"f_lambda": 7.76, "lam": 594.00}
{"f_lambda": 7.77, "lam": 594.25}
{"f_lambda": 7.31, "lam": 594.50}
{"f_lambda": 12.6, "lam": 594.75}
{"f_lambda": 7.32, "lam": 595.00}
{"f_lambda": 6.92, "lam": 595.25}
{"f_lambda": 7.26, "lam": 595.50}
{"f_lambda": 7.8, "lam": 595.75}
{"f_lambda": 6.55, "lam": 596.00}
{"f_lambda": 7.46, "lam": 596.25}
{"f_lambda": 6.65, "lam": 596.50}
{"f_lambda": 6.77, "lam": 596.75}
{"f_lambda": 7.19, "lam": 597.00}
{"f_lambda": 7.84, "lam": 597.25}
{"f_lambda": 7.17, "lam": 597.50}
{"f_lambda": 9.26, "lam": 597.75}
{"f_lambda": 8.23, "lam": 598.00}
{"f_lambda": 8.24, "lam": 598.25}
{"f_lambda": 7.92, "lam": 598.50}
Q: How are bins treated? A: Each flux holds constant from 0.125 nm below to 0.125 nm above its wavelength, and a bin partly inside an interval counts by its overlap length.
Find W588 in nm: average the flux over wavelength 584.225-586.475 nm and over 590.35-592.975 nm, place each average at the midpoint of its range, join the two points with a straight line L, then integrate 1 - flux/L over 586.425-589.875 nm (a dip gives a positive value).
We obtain 0.54 nm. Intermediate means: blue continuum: 7.28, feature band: 5.85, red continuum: 6.47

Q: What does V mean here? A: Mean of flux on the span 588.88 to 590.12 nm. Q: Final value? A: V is 4.98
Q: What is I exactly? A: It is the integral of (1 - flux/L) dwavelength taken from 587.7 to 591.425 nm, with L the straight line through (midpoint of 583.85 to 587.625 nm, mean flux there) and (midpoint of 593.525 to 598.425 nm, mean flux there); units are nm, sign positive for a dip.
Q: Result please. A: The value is 0.65 nm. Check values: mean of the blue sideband 6.74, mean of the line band 5.87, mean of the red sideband 7.77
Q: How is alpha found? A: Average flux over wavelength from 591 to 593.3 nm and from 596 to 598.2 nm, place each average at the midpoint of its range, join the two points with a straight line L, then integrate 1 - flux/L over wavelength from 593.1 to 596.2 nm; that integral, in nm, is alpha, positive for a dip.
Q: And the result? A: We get -0.06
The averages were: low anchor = 6.7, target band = 7.28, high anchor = 7.54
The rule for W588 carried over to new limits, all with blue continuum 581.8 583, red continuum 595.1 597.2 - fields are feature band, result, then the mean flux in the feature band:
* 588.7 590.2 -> 0.49 nm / 5.23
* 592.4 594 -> 0.19 nm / 6.53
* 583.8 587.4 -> 0.60 nm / 6.78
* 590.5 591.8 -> 0.30 nm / 5.82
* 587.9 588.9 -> 0.14 nm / 6.73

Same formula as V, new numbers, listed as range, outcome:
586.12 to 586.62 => 8.07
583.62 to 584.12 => 6.27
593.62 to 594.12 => 8.02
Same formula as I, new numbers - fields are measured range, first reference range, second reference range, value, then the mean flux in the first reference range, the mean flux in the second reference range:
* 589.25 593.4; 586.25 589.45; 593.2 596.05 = 0.546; 6.2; 7.42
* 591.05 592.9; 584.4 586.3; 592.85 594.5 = -0.054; 7.2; 6.7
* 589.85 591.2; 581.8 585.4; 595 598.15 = 0.331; 7.45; 7.43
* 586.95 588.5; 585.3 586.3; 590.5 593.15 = -0.013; 7.18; 6.45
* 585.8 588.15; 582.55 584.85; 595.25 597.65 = 0.156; 6.93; 7.2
